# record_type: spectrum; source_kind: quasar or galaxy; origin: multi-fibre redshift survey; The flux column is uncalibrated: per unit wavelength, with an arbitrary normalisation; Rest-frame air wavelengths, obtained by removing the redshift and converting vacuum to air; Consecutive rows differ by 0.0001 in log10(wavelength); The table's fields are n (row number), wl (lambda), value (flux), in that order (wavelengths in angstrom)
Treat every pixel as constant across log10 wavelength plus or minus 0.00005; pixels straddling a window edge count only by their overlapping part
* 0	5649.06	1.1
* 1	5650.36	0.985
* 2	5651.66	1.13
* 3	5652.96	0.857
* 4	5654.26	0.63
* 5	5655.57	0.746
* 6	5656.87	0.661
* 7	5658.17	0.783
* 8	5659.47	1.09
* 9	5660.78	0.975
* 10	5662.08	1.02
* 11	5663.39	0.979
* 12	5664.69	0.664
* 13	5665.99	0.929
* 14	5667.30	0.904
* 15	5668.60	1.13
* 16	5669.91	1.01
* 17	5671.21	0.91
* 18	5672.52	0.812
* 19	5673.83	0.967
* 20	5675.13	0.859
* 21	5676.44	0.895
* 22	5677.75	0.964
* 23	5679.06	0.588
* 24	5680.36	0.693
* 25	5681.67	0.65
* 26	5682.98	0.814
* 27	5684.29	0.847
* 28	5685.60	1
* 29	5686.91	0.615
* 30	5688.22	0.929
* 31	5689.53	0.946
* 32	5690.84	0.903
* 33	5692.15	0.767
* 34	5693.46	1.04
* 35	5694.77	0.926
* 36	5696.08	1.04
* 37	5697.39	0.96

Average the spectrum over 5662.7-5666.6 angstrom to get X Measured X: 0.858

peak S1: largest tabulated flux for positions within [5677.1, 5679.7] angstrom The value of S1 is 0.964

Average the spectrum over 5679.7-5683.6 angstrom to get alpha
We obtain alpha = 0.719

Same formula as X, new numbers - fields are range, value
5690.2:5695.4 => 0.909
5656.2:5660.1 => 0.845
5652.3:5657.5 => 0.724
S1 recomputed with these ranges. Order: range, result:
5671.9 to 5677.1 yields 0.967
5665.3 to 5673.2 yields 1.13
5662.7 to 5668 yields 0.979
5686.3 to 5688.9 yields 0.929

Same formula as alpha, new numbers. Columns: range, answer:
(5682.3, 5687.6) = 0.818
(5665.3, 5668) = 0.918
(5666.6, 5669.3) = 1.01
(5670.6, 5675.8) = 0.886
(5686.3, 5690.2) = 0.833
